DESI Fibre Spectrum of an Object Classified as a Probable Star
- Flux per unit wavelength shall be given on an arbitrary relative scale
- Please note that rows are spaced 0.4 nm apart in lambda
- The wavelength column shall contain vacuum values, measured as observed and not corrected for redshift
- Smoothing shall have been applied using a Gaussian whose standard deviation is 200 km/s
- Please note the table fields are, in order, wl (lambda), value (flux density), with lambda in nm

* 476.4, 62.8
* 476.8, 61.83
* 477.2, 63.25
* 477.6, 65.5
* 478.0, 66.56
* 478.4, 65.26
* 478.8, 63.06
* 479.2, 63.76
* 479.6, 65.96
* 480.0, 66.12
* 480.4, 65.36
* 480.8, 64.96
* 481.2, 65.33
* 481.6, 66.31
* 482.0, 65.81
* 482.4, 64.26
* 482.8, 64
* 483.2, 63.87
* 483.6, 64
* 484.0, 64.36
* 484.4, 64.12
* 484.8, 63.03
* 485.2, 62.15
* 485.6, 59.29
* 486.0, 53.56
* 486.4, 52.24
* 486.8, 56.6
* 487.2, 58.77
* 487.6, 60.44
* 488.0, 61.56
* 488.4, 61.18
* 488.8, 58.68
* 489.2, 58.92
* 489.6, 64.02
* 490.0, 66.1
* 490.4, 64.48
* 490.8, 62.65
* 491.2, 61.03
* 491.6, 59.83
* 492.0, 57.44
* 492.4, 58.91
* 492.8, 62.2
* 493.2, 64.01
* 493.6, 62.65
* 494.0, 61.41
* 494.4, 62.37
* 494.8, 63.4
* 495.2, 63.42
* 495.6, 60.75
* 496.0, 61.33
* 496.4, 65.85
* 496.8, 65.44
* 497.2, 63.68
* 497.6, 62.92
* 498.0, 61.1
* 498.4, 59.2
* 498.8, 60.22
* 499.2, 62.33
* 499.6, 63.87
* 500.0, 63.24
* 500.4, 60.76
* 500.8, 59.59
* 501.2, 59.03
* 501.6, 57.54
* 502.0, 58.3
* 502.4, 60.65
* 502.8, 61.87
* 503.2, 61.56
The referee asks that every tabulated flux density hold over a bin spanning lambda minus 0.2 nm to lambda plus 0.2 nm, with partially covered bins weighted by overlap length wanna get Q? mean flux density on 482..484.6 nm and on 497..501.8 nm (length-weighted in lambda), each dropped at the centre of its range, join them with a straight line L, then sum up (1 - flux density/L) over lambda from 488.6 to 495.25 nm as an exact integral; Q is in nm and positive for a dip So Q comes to 0.08 nm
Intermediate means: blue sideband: 64.2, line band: 61.8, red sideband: 61.1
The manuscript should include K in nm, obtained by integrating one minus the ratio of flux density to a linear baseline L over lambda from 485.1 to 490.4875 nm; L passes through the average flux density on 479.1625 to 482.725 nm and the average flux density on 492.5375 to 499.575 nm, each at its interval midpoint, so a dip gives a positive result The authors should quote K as 0.36 nm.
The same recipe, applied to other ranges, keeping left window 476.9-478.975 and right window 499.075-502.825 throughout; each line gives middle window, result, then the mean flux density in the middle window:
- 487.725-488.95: 0.04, 60.5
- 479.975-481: -0.02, 65.4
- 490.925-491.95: 0.03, 60.2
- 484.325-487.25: 0.22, 58.5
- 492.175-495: -0.01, 62.1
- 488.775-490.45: 0.00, 62.7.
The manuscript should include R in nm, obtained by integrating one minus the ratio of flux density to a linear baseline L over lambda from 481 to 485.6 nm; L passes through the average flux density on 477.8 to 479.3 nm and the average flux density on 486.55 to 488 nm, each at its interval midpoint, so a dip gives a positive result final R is -0.19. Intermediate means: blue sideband 64.7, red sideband 58.8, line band 64.1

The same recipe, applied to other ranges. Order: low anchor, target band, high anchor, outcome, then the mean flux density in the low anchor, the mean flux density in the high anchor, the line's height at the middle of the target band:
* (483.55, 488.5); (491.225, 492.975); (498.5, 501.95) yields 0.02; 60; 60.7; 60.3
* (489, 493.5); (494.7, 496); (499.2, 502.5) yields -0.02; 61.8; 60.5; 61.2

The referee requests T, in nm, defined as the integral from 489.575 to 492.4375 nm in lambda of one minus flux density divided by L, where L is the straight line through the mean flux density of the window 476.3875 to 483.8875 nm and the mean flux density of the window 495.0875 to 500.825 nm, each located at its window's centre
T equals 0.06 nm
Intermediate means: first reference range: 64.7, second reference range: 62.3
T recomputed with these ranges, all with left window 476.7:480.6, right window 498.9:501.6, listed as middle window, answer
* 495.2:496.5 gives -0.01 nm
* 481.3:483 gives -0.03 nm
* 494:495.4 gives -0.02 nm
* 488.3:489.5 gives 0.06 nm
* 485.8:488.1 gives 0.23 nm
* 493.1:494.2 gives -0.01 nm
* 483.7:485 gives 0.00 nm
